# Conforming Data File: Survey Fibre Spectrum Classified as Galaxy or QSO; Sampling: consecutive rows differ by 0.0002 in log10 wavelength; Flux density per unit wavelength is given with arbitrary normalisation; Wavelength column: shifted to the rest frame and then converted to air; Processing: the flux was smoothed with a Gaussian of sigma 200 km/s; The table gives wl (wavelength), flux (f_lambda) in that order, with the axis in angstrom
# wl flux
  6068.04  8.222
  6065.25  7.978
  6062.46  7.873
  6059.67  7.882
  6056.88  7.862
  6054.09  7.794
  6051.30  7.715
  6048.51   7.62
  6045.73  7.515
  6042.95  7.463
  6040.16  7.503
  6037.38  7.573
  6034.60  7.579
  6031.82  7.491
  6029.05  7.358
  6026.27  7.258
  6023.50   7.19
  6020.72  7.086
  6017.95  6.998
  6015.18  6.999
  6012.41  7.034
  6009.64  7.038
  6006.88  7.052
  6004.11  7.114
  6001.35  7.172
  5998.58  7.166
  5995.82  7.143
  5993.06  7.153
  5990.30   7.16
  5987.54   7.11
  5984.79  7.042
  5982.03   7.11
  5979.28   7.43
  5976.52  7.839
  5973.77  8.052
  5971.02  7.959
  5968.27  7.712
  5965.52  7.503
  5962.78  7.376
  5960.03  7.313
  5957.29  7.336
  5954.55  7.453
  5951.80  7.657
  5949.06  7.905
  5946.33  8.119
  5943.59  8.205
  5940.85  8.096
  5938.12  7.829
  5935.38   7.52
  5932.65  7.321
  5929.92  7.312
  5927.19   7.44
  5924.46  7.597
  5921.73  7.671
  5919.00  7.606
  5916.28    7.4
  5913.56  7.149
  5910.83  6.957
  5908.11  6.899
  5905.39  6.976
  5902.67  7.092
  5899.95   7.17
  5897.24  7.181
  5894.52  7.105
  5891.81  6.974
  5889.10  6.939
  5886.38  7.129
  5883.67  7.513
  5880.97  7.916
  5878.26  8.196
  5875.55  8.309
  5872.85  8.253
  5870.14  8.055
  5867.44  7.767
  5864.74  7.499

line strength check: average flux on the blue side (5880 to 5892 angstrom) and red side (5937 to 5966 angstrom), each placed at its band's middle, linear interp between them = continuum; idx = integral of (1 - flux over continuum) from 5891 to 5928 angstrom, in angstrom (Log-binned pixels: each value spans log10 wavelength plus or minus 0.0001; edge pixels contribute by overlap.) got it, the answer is 1.11 angstrom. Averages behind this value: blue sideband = 7.31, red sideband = 7.72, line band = 7.23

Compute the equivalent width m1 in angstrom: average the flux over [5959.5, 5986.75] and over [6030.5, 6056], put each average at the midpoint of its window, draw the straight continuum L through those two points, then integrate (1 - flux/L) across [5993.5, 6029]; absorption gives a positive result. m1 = 2.1 angstrom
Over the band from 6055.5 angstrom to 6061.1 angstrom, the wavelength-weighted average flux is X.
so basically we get 7.87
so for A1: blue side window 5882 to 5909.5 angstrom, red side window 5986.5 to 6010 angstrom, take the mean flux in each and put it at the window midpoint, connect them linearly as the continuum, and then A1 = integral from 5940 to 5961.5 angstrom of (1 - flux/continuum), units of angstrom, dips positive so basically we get -1.91 angstrom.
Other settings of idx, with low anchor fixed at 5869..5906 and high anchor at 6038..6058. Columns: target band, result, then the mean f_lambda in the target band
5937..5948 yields -0.76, 8.07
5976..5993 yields 0.75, 7.24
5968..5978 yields -0.45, 7.9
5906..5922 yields 0.59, 7.24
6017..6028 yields 0.67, 7.14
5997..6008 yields 0.67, 7.12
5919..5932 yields 0.03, 7.5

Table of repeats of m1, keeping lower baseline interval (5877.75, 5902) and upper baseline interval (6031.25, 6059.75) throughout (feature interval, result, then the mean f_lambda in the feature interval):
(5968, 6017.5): 1.58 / 7.28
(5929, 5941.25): -0.31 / 7.59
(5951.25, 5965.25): 0.06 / 7.42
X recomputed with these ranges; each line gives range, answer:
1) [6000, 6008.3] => 7.12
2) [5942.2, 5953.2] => 7.97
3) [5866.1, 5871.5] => 7.91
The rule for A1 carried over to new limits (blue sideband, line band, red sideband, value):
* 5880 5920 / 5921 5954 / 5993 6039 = -2.4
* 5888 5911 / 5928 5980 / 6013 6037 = -4.0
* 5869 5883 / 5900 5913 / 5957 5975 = 1.5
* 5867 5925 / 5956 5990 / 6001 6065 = -0.2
